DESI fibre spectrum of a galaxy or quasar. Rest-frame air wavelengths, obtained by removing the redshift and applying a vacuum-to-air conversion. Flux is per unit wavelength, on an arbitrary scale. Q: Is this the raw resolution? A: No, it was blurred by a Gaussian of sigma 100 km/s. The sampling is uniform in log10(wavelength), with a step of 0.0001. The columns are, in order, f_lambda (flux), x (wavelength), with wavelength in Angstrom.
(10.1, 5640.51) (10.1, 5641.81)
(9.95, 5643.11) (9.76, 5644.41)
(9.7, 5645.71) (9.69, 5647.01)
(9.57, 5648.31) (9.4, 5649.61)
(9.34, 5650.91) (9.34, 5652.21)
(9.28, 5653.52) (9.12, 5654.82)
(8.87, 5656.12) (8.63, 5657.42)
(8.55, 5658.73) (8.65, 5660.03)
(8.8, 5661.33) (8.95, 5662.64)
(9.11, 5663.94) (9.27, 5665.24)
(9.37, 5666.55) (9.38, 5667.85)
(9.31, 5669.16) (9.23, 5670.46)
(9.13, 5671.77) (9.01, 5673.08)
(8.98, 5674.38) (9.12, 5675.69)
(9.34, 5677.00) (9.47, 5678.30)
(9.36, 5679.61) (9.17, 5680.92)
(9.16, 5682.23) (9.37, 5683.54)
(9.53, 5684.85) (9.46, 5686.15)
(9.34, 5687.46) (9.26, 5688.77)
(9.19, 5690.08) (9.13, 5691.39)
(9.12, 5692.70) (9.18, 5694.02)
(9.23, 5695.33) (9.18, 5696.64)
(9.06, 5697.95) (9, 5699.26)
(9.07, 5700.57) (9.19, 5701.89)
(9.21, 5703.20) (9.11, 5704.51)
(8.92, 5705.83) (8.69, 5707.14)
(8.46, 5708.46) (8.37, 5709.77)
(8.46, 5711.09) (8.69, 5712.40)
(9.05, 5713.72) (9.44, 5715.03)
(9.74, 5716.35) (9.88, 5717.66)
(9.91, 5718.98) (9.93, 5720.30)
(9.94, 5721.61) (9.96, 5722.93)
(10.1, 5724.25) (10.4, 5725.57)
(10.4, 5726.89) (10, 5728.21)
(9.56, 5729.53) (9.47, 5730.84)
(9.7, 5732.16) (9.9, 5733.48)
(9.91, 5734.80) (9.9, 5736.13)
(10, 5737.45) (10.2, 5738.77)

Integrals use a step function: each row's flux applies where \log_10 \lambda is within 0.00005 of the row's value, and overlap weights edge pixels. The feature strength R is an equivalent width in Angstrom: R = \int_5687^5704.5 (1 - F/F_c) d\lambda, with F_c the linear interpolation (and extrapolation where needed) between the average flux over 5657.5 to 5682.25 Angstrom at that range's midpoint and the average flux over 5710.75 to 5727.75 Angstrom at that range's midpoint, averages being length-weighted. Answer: 0.5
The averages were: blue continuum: 9.11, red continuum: 9.71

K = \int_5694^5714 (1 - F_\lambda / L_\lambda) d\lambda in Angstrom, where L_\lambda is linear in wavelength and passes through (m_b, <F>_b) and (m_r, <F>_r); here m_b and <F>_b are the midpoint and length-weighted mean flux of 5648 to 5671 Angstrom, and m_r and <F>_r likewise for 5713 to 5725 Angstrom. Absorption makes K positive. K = 1.4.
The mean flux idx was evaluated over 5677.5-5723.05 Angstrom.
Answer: 9.23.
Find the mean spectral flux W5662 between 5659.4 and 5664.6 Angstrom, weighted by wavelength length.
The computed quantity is 8.89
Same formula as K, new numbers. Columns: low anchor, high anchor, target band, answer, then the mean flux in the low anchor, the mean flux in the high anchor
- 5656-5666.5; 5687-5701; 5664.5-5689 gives -0.72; 8.88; 9.16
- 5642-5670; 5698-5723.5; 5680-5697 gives -0.06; 9.25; 9.21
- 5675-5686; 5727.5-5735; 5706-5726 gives 0.53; 9.32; 9.76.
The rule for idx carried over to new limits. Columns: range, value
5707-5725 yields 9.35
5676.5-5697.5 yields 9.28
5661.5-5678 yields 9.18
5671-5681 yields 9.19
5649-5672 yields 9.09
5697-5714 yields 8.87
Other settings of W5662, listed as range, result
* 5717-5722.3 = 9.92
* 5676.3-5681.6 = 9.33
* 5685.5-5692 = 9.28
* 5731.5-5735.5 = 9.81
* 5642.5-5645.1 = 9.85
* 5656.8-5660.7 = 8.61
